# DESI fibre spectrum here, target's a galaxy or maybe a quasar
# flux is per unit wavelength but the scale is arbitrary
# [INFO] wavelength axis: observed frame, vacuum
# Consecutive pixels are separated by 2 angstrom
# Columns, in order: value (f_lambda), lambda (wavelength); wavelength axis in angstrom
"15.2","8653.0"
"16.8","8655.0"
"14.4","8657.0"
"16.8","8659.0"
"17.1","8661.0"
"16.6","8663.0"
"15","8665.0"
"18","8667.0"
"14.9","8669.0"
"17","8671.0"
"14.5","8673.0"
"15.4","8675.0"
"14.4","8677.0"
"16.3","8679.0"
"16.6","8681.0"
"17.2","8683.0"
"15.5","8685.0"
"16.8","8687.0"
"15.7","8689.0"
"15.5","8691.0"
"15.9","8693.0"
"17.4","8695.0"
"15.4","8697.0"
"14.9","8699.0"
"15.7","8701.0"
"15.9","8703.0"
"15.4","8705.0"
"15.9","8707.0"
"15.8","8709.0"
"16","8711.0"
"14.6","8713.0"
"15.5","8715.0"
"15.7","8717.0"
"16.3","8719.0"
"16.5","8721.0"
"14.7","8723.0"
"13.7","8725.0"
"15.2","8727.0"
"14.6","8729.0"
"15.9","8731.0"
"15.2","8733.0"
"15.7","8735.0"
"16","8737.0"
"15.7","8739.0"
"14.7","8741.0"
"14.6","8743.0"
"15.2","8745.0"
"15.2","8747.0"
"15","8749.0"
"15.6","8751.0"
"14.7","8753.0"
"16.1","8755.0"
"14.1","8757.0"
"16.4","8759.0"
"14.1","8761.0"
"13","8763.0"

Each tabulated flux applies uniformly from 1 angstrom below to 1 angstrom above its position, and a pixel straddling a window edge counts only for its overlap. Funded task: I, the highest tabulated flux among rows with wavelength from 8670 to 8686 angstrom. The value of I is 17.2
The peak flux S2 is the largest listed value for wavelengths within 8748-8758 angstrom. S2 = 16.1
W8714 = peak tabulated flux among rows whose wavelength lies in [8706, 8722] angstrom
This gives 16.5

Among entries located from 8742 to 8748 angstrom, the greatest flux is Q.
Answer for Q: 15.2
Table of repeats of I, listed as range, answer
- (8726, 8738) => 16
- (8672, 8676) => 15.4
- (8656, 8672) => 18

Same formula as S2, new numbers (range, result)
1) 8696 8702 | 15.7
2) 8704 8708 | 15.9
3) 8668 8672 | 17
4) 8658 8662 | 17.1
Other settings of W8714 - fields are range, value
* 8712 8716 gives 15.5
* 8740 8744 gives 14.7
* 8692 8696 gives 17.4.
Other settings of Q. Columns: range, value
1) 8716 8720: 16.3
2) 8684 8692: 16.8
